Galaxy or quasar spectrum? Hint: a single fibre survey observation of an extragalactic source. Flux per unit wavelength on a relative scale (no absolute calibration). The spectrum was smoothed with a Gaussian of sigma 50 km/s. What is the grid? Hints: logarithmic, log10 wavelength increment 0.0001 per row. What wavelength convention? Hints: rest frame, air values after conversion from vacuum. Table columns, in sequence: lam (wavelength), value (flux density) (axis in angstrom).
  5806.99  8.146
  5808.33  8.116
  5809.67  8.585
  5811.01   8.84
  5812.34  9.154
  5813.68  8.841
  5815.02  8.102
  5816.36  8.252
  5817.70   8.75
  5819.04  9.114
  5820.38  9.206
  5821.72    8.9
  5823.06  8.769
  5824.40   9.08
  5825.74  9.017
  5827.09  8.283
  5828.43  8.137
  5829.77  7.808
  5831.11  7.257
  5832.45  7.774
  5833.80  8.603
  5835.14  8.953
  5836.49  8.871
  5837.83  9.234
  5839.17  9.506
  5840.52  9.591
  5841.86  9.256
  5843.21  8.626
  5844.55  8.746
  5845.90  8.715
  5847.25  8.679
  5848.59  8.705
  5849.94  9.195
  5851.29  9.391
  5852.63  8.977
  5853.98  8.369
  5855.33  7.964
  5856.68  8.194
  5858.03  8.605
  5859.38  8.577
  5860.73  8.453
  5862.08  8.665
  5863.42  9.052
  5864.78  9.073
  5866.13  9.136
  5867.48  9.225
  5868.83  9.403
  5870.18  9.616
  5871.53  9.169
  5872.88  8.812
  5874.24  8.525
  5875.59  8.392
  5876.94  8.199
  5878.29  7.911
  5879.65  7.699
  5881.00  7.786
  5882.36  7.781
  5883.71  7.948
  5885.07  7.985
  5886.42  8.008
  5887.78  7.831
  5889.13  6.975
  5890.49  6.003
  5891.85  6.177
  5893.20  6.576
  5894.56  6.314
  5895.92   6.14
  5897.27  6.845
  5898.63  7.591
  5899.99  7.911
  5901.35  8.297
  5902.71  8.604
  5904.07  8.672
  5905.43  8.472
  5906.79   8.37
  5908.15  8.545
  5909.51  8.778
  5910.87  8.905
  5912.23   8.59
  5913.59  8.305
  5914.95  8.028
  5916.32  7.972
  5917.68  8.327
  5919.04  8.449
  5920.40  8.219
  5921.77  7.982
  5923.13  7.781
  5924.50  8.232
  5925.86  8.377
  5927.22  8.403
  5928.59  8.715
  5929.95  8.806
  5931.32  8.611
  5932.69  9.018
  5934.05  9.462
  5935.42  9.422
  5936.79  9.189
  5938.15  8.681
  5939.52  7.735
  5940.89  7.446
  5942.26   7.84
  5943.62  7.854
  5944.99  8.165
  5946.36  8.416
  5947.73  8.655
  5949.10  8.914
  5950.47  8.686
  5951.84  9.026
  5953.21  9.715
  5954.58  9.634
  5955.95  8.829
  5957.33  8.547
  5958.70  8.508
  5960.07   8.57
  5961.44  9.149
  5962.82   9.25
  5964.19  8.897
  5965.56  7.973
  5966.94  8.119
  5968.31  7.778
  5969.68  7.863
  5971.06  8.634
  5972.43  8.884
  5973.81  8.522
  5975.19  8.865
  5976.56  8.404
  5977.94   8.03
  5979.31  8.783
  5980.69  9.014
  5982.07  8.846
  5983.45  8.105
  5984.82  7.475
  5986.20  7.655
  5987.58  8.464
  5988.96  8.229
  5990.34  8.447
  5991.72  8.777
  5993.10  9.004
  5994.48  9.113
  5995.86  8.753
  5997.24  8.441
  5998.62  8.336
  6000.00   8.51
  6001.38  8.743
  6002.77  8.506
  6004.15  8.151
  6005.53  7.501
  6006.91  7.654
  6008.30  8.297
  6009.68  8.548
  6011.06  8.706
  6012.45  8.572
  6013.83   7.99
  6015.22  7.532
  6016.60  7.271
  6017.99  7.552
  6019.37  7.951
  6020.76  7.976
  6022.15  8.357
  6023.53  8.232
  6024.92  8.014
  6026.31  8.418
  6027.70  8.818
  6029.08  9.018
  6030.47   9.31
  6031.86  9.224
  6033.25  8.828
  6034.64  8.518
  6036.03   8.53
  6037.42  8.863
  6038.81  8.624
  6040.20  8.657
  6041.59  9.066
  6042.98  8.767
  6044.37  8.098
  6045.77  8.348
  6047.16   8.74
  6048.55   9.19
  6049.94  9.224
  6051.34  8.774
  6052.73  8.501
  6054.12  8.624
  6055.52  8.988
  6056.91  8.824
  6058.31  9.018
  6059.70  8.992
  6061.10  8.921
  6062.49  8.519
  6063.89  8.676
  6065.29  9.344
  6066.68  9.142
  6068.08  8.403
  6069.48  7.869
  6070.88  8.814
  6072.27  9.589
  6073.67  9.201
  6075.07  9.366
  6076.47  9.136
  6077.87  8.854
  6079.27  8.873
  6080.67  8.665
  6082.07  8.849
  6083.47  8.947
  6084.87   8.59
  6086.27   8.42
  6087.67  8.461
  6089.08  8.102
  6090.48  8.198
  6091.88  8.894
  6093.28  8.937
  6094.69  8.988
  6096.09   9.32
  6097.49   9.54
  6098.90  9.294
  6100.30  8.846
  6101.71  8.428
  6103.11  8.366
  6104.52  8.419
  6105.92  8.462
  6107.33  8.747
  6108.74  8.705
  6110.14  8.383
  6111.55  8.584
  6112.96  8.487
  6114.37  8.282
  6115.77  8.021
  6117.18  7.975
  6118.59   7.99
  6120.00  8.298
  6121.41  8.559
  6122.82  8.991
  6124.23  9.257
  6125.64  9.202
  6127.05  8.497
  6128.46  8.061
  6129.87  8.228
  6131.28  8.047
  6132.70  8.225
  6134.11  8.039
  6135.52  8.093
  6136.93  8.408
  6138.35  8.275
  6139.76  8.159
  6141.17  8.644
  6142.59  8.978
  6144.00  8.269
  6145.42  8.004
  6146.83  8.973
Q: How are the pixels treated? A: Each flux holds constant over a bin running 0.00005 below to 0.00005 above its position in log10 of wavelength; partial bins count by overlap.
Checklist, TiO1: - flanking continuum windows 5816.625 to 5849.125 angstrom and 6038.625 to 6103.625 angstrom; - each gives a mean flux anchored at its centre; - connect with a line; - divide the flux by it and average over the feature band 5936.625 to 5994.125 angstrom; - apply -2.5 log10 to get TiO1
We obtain 0.03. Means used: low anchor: 8.73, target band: 8.51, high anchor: 8.81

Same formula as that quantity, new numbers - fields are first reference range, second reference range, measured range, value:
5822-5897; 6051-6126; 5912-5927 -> 0.033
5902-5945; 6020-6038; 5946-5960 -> -0.050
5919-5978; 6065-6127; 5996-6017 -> 0.052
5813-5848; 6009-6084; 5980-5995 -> 0.027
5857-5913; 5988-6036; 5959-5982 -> -0.031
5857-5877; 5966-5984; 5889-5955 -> 0.057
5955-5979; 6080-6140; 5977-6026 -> 0.034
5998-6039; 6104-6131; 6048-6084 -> -0.061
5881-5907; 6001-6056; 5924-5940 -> -0.129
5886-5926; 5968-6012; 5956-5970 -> -0.035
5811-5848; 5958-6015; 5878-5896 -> 0.188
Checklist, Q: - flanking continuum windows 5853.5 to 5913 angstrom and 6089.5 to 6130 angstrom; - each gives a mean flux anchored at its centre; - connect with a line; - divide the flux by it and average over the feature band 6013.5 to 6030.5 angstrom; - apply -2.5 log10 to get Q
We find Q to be 0.04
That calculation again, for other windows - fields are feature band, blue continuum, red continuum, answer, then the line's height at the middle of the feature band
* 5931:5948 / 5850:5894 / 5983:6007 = -0.02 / 8.31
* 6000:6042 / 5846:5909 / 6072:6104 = 0.03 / 8.64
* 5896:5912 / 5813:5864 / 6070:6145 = 0.06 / 8.67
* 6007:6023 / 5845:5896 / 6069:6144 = 0.05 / 8.47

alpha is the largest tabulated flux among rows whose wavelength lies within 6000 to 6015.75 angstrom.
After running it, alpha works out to 8.743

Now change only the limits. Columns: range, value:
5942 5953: 9.026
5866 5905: 9.616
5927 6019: 9.715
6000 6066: 9.344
